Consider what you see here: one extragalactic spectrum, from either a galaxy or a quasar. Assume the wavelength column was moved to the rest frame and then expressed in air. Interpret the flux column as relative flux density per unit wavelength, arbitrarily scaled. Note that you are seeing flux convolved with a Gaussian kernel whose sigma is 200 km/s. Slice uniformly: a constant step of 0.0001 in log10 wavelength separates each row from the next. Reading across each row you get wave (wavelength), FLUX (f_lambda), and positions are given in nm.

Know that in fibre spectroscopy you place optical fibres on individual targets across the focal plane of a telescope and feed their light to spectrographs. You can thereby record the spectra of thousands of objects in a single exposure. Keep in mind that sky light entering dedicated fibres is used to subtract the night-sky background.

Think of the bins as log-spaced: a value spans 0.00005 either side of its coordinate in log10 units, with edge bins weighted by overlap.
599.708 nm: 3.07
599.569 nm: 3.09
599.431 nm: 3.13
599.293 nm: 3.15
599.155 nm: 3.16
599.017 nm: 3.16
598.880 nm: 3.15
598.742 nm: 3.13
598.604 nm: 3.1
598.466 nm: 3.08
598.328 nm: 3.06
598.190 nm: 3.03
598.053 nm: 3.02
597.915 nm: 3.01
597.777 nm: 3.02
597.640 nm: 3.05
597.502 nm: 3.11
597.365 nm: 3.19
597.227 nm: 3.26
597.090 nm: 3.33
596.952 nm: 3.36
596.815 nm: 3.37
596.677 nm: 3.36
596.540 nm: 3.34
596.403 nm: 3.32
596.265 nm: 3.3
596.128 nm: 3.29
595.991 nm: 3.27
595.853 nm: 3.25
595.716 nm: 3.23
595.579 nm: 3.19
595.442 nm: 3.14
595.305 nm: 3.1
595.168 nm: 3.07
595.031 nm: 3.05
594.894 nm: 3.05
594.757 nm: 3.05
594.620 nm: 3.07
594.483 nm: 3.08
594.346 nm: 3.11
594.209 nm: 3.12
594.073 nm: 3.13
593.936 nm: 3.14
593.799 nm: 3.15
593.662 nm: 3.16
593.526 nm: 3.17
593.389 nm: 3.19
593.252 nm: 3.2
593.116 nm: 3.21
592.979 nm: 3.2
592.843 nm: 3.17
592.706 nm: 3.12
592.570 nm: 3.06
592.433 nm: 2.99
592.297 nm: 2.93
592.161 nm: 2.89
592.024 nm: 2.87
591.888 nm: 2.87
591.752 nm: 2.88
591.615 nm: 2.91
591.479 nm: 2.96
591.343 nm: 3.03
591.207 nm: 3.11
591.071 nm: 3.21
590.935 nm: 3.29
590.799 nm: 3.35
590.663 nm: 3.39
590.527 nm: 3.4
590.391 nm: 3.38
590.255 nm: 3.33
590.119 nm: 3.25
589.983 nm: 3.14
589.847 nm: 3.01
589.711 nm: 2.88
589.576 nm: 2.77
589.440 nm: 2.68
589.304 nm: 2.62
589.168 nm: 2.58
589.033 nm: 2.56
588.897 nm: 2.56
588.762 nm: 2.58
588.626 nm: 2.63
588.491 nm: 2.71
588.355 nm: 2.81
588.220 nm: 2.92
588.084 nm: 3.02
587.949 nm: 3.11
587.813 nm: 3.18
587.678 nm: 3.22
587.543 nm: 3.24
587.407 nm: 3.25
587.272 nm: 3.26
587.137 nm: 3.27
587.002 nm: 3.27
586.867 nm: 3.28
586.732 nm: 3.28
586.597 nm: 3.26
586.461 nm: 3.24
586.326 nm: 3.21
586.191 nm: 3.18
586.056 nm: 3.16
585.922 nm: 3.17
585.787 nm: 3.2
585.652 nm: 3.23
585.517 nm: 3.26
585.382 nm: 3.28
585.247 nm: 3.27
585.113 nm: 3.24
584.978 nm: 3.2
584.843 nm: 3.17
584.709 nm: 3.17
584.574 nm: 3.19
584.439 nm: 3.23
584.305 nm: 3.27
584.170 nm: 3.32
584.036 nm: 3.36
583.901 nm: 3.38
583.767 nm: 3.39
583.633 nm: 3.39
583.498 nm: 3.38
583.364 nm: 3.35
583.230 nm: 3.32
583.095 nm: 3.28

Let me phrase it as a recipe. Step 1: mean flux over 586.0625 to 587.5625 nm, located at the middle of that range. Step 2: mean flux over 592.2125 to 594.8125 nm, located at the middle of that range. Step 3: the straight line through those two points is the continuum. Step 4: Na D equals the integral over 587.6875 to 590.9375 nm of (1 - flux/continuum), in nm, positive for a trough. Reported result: 0.237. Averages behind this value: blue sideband 3.24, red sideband 3.12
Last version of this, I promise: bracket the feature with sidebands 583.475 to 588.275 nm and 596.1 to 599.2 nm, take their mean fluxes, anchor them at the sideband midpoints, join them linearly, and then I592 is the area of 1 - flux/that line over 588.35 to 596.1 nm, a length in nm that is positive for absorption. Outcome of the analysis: 0.39 nm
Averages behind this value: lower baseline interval 3.23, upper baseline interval 3.18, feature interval 3.04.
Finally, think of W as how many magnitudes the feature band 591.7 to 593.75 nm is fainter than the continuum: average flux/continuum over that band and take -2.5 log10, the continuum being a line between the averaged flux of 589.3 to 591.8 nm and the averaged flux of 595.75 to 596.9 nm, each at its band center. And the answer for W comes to 0.04 mag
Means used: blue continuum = 3.1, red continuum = 3.31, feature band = 3.06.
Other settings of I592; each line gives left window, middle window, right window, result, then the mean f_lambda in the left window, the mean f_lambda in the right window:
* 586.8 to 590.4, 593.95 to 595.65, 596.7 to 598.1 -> 0.011 nm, 2.98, 3.18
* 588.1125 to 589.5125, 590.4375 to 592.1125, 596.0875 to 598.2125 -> -0.163 nm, 2.67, 3.21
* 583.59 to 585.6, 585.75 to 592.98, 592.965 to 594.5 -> 0.364 nm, 3.27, 3.16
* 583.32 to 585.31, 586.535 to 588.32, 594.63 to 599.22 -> 0.038 nm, 3.29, 3.17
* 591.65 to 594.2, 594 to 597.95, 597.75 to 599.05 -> -0.138 nm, 3.07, 3.08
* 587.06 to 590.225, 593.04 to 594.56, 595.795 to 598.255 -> -0.022 nm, 2.93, 3.22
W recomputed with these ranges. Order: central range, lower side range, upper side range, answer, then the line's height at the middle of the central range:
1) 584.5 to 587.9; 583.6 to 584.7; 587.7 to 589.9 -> -0.05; 3.08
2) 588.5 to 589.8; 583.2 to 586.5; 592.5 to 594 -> 0.20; 3.21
